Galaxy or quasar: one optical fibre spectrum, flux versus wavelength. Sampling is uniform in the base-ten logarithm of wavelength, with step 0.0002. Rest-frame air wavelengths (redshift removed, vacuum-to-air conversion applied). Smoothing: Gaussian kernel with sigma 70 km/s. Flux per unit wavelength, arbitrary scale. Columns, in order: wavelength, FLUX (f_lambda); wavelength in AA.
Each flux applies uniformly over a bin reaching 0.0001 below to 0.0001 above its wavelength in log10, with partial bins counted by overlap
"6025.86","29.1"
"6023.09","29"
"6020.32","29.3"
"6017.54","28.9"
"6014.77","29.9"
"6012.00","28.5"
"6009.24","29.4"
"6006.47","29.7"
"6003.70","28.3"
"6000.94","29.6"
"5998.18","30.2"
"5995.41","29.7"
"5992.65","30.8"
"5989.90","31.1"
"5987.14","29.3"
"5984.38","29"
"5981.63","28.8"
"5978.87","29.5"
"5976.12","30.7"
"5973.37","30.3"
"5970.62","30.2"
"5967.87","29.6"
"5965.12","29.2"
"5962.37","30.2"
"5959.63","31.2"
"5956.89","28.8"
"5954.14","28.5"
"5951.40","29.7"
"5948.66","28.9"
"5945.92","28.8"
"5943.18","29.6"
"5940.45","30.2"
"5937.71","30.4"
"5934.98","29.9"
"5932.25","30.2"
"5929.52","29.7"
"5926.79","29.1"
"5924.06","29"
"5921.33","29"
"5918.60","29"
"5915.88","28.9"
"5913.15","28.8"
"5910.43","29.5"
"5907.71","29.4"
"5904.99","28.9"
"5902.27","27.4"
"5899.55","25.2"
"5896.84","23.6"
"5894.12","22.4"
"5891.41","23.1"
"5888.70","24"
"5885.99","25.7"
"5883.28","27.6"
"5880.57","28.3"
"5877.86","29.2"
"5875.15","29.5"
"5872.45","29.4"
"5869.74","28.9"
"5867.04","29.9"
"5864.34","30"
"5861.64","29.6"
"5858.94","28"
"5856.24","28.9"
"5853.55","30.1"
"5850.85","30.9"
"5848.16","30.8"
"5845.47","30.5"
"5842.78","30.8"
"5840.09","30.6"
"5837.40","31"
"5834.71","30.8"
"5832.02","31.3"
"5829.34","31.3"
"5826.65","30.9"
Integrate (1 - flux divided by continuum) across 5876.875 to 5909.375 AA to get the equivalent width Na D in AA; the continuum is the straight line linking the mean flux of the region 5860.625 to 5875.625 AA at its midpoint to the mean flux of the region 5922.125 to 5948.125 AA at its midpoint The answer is 3.68 AA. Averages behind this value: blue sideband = 29.6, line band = 26.2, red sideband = 29.6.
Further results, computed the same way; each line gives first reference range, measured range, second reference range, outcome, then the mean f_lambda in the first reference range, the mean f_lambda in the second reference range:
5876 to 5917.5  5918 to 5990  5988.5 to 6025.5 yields -3.46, 26.8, 29.6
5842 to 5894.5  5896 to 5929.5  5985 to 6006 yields 0.76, 28.5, 29.8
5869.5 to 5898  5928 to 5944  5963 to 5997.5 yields -0.97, 26.4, 29.9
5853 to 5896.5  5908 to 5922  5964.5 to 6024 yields -0.38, 27.6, 29.6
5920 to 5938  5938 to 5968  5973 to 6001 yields 0.17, 29.6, 29.9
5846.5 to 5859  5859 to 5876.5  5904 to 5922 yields 0.17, 30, 29.1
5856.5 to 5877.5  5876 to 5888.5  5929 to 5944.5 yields 0.86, 29.3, 30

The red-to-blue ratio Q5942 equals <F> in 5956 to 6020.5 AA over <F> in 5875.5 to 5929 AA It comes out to 1.1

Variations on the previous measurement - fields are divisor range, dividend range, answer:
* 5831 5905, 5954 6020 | 1.04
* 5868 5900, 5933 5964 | 1.12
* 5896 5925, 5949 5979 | 1.06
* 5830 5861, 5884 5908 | 0.84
